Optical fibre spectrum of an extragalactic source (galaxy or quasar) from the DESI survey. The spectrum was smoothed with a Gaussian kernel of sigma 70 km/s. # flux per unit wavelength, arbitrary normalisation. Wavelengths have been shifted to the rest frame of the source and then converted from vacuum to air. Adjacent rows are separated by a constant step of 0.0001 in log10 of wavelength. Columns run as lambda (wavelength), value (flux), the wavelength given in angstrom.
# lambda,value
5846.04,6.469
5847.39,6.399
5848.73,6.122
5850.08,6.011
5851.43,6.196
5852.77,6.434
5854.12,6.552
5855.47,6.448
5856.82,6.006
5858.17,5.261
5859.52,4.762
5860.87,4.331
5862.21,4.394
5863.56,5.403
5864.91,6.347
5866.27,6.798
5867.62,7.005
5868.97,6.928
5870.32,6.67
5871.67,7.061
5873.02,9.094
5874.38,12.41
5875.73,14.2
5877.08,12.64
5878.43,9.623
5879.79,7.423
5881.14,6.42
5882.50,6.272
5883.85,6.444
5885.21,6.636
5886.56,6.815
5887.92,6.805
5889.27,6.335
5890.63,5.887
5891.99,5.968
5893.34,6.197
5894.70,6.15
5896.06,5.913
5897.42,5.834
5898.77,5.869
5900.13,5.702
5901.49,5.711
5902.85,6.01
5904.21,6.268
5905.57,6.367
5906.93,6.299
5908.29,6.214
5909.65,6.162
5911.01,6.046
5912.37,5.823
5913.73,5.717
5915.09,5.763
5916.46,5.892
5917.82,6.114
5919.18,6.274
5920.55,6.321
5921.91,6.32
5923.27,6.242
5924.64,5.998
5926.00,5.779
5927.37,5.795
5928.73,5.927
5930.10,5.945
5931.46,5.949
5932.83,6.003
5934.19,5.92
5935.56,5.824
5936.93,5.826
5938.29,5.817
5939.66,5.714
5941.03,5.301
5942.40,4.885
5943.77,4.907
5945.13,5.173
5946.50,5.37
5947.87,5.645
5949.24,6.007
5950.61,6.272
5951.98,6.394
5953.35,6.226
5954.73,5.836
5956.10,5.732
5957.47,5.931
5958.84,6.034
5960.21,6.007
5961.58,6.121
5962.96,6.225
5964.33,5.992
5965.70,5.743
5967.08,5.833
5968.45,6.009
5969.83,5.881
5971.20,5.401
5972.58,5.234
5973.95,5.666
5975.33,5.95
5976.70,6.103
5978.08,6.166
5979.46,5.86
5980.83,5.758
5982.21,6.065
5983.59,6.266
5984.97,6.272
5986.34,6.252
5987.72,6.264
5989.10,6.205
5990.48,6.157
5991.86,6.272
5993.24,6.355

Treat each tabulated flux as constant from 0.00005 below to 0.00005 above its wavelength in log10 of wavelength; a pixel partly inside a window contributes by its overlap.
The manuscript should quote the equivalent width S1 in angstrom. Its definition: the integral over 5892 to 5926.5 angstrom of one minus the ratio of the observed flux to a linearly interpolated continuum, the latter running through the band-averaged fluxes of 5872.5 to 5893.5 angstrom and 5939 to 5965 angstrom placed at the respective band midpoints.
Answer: 5.58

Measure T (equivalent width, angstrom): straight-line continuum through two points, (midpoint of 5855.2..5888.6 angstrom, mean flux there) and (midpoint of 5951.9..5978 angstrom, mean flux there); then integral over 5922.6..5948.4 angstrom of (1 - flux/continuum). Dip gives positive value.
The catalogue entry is 2.7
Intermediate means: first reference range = 7.3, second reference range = 5.91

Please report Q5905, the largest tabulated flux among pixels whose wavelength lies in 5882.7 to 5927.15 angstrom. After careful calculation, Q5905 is 6.815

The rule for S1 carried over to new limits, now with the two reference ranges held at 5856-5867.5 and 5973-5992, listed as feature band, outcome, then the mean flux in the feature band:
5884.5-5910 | -2.2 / 6.17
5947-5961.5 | -0.2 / 6.01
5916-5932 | -0.7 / 6.05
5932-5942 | 0.2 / 5.75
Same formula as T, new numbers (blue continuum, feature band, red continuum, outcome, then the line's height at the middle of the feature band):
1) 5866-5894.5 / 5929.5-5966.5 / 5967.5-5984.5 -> 3.51 angstrom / 6.43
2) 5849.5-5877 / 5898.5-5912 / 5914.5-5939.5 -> 0.59 angstrom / 6.34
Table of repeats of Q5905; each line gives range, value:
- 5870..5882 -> 14.2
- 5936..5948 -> 5.826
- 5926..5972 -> 6.394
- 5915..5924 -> 6.321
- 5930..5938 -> 6.003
